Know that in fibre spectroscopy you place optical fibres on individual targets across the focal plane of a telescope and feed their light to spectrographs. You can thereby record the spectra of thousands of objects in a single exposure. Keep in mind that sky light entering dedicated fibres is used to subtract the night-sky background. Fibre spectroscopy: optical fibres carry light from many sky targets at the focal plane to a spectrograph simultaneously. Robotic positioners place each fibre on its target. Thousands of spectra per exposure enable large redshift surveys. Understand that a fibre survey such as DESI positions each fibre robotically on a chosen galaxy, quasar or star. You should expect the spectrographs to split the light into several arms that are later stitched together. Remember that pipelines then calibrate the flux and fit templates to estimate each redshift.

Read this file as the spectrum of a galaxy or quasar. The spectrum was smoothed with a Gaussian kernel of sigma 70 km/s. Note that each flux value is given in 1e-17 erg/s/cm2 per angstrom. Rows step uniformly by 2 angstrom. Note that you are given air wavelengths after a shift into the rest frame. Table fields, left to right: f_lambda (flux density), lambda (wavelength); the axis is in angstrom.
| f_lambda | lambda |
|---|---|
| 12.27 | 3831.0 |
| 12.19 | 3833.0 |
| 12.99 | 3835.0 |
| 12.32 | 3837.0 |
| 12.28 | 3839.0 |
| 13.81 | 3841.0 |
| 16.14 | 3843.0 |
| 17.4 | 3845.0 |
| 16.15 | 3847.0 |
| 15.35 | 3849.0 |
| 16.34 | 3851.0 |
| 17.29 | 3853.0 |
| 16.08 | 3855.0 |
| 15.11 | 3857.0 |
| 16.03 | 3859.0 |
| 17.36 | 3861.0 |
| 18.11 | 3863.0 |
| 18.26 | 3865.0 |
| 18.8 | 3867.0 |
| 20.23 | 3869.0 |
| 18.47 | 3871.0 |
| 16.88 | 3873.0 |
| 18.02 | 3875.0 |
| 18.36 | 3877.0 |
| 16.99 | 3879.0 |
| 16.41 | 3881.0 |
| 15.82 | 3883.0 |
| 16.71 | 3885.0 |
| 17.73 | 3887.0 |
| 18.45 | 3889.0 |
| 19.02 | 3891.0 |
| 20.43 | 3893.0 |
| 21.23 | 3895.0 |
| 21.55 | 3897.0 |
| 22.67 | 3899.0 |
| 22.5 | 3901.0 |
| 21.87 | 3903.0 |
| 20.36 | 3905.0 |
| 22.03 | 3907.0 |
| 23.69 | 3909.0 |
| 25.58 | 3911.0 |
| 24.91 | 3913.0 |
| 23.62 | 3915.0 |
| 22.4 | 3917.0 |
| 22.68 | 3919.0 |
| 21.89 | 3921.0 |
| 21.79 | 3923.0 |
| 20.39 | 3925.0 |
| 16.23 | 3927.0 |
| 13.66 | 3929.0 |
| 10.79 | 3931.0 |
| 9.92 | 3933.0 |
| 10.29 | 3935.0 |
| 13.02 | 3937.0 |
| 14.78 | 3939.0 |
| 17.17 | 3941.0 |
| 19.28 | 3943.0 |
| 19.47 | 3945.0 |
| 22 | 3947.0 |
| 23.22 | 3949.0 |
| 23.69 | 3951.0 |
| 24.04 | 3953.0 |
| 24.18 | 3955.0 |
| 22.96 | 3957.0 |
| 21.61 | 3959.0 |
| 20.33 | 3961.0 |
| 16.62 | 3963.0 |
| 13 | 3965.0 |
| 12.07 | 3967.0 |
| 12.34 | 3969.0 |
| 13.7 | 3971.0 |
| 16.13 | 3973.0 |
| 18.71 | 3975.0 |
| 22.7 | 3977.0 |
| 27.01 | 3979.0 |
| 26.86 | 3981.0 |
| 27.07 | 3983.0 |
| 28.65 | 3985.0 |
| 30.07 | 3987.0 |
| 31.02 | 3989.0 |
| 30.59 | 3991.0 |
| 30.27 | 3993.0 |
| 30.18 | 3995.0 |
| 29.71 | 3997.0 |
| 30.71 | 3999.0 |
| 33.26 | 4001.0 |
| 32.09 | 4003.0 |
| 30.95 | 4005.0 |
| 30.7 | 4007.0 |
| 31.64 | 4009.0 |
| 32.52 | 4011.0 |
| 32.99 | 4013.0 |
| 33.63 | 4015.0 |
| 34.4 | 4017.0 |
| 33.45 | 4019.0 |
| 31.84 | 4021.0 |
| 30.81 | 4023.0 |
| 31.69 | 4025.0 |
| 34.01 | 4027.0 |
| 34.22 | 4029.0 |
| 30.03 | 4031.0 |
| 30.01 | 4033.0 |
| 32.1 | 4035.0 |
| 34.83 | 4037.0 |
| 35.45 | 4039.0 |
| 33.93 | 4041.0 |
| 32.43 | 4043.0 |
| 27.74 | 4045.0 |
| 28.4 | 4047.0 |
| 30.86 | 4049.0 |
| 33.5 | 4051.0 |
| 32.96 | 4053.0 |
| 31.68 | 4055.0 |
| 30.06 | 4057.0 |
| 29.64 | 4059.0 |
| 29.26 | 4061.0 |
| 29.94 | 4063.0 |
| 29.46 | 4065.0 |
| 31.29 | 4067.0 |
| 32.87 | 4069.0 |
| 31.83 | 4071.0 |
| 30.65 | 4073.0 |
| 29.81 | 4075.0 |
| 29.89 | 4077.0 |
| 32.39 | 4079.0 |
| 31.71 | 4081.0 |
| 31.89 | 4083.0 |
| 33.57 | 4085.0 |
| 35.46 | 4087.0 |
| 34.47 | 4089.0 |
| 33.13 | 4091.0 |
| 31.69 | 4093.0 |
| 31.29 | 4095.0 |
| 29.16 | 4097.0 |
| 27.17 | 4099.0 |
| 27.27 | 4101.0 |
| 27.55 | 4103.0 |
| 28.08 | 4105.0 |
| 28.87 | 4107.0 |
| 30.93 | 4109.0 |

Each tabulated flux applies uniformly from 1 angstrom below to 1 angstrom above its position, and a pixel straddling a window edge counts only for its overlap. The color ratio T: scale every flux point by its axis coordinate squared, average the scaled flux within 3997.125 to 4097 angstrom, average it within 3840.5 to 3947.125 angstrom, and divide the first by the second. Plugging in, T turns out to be 1.9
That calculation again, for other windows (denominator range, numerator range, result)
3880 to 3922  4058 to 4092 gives 1.64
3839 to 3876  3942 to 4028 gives 1.66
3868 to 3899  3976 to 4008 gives 1.68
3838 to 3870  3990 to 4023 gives 2.07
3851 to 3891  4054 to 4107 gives 1.96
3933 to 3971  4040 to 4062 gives 1.81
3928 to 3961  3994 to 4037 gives 1.82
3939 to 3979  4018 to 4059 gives 1.73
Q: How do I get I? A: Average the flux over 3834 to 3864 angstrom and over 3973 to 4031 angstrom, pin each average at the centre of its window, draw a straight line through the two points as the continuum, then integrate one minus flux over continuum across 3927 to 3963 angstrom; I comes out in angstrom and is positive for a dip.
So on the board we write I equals 9.7 angstrom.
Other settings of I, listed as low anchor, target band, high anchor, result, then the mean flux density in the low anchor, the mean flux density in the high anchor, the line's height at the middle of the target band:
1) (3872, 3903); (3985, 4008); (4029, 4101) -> -3.6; 18.9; 31.4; 26.6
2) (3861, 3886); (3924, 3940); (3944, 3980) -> 4.5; 17.7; 19.7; 19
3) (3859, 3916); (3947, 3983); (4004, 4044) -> 9.1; 19.8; 32.6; 27.1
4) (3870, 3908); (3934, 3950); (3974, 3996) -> 4.4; 19.2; 27.6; 23.8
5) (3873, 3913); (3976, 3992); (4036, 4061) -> -0.7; 20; 31.7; 26.8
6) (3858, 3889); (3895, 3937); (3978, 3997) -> 3.6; 17.6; 29.1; 21.9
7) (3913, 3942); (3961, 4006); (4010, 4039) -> 3.4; 17.3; 32.7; 26.2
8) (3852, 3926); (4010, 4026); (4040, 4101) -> -2.7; 19.7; 31.2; 27.9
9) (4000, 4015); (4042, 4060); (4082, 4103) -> 0.5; 32.1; 31.3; 31.7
